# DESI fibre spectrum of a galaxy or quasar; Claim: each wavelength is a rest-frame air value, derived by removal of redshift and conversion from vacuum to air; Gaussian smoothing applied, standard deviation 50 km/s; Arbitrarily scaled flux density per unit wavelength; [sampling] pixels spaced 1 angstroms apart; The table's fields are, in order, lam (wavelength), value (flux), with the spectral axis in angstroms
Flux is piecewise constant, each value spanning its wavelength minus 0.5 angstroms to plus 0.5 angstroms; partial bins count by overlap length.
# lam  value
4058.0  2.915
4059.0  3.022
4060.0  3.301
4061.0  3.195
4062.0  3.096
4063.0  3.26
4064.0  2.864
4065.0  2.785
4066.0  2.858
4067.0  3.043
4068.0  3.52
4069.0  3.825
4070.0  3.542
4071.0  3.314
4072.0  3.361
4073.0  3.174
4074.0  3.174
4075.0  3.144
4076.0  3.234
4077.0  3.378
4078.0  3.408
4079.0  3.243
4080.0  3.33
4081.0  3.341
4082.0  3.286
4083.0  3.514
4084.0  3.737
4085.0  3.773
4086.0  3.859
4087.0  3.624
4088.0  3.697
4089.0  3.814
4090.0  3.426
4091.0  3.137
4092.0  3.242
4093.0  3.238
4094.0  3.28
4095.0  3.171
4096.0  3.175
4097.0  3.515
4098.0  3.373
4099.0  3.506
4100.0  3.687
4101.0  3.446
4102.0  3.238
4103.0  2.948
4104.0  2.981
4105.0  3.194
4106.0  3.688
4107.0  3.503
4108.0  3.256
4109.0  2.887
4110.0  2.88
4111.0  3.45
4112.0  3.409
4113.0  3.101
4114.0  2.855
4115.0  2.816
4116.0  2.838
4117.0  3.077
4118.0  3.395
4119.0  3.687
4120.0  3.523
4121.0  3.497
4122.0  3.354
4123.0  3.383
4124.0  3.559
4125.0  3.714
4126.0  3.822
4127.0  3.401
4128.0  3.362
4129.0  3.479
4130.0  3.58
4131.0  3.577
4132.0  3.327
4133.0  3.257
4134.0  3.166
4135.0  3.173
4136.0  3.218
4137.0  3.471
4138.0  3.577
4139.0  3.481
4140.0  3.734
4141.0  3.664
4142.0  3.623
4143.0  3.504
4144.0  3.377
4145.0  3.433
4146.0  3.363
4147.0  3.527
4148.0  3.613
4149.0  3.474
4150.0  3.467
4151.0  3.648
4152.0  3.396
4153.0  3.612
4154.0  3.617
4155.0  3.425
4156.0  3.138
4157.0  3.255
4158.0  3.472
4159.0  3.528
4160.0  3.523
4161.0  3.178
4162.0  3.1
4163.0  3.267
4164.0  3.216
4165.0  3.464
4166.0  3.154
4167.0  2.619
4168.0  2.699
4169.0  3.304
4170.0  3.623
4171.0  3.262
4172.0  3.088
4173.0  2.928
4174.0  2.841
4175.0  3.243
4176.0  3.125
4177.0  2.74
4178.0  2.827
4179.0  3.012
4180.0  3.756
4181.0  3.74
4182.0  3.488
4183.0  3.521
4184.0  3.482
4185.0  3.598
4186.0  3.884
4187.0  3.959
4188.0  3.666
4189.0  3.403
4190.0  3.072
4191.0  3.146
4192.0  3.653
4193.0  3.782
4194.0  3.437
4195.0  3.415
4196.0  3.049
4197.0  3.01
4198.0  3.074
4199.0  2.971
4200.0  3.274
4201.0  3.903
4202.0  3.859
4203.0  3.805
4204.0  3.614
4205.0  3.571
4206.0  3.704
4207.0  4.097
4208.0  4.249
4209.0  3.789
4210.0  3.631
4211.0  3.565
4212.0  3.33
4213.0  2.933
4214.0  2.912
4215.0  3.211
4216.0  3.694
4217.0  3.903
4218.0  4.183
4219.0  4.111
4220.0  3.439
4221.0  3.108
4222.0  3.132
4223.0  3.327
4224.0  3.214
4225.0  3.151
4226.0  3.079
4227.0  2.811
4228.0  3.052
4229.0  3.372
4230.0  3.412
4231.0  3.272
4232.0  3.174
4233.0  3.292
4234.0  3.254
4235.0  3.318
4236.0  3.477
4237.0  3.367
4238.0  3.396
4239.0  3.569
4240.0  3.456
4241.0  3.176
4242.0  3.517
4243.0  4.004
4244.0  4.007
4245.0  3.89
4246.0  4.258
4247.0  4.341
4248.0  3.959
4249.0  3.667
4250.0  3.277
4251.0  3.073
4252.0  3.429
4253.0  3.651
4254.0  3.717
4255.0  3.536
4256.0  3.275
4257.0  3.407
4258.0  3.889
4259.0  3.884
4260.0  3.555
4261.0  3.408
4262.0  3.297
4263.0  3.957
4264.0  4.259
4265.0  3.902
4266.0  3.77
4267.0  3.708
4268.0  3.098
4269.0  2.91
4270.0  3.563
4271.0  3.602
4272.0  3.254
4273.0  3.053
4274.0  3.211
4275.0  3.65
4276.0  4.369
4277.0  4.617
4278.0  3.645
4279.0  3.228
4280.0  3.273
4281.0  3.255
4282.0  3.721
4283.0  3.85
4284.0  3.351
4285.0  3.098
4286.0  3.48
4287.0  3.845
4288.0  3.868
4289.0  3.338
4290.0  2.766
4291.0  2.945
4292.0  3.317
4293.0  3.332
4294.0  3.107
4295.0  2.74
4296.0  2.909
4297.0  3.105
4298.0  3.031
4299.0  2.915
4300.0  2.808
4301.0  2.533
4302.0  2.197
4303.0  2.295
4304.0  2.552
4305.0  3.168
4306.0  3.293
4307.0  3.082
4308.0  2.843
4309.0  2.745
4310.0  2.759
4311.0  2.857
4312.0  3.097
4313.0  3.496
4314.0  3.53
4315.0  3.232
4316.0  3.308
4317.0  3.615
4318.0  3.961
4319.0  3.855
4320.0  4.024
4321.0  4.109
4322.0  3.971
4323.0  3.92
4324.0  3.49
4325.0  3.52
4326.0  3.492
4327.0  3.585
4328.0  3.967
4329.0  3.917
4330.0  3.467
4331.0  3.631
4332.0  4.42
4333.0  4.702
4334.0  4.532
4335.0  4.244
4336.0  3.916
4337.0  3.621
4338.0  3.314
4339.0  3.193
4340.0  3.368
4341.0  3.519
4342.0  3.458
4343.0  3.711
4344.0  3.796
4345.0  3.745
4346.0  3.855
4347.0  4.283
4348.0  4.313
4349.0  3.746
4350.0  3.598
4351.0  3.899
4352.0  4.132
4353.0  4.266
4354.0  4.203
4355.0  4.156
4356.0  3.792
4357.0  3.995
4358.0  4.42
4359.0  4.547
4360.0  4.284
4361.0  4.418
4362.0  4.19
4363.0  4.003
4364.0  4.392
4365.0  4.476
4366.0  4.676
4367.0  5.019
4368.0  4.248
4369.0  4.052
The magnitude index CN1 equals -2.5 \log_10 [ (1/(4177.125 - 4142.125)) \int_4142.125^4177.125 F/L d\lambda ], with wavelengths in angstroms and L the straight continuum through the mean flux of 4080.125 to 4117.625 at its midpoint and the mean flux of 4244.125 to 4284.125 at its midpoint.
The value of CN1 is 0.04 mag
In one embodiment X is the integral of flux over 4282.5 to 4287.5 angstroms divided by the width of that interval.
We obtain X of 3.52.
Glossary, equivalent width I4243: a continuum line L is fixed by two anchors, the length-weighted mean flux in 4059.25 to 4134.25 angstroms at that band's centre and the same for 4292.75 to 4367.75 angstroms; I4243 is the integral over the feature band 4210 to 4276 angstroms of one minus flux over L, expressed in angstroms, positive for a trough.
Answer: 0.7 angstroms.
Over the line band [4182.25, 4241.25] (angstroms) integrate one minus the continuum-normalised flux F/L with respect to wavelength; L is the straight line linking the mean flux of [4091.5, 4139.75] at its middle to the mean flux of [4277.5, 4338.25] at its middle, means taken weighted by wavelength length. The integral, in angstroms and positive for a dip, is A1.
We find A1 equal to -1.47 angstroms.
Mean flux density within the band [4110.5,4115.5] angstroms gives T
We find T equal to 3.13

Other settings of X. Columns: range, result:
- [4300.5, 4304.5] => 2.39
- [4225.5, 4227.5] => 2.95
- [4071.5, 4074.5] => 3.24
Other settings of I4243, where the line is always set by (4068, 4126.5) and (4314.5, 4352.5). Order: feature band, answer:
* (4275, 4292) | 0.8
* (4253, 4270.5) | 0.3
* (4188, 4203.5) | 0.6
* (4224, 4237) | 1.4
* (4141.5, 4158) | 0.0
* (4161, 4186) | 2.0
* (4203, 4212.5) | -0.4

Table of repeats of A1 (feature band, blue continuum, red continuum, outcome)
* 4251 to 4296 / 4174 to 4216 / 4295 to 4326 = -2.9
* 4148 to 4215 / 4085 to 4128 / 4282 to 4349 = 0.0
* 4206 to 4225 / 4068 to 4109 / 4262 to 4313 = -1.3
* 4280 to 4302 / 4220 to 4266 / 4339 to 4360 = 3.0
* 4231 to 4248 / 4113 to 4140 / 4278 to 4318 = -2.0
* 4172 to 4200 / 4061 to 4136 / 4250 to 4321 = 0.2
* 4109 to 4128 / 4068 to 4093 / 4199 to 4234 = 0.8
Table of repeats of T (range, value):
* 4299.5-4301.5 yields 2.67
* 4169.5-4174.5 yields 3.15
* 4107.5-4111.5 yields 3.12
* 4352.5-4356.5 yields 4.1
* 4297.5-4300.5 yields 2.92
